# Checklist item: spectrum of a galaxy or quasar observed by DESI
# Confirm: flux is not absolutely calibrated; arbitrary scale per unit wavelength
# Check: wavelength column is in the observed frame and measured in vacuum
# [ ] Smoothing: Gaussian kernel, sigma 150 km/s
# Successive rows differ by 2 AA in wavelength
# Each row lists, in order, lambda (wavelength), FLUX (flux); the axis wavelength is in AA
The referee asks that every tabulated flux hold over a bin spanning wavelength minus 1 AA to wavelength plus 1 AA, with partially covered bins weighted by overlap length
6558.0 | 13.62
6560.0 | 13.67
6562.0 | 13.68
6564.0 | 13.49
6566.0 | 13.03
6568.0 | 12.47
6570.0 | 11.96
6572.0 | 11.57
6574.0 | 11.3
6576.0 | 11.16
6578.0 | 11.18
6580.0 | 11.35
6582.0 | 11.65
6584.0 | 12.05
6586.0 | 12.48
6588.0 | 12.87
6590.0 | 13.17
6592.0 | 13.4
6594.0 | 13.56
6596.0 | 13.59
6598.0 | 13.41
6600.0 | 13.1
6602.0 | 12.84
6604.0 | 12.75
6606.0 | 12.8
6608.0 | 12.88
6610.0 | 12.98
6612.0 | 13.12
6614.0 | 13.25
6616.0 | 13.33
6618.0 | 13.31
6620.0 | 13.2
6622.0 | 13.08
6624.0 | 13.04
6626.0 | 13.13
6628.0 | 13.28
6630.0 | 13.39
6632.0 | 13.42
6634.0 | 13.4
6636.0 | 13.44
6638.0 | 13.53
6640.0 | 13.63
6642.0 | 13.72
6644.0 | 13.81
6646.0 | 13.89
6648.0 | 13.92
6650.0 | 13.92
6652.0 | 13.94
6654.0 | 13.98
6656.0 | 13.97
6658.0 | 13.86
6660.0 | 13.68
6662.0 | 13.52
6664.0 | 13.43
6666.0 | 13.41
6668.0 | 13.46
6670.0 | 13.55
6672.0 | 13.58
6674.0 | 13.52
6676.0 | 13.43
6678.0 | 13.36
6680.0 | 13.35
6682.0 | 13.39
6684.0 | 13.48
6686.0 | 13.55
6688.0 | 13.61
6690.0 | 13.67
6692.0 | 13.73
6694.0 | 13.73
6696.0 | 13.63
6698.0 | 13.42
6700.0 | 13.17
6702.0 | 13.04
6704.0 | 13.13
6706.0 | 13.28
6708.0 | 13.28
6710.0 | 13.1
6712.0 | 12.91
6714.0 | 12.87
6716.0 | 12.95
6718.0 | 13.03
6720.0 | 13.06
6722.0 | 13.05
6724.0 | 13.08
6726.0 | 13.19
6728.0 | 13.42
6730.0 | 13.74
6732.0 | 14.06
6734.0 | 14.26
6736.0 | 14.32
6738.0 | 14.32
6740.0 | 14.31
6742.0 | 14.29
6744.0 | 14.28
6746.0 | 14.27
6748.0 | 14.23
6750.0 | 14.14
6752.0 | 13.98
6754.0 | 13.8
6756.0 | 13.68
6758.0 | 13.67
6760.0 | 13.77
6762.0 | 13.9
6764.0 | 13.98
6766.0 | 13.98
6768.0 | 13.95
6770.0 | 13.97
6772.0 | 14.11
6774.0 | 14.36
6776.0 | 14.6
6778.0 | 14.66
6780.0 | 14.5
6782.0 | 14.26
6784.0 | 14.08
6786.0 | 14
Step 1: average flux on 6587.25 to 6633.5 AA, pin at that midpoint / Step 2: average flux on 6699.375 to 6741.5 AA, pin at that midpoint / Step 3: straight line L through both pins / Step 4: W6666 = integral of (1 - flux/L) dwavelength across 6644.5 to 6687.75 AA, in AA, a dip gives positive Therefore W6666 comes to -1.08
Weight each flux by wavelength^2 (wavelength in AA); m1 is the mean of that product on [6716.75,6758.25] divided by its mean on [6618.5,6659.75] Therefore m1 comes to 1.05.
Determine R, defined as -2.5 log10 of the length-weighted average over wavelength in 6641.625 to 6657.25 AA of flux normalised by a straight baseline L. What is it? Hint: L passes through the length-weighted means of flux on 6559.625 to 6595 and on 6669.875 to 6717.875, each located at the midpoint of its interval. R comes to -0.073 mag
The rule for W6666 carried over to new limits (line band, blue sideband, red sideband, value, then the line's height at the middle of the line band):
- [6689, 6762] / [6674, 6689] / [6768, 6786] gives 1.19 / 13.8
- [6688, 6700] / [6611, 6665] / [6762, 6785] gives 0.18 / 13.8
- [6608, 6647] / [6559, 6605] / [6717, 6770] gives -1.22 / 12.9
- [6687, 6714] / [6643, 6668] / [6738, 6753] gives 1.25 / 14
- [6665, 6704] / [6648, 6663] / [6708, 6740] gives 0.59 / 13.7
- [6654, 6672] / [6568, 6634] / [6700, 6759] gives -0.64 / 13.2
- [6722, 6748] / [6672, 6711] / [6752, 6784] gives -0.27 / 13.8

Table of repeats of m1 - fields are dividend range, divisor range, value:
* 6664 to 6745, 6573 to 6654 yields 1.06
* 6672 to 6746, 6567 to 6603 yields 1.13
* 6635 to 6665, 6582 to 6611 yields 1.08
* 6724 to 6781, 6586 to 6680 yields 1.09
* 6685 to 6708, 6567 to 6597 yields 1.14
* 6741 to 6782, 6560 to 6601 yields 1.19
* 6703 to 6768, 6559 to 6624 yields 1.12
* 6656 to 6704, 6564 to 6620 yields 1.10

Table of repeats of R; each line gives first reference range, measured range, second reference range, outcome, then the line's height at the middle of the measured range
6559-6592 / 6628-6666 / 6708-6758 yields -0.06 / 13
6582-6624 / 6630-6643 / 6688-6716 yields -0.03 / 13.1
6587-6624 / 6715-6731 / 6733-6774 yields 0.06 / 13.9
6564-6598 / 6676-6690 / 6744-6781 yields -0.01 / 13.3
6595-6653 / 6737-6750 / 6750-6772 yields -0.03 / 13.8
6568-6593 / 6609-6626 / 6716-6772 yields -0.06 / 12.4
